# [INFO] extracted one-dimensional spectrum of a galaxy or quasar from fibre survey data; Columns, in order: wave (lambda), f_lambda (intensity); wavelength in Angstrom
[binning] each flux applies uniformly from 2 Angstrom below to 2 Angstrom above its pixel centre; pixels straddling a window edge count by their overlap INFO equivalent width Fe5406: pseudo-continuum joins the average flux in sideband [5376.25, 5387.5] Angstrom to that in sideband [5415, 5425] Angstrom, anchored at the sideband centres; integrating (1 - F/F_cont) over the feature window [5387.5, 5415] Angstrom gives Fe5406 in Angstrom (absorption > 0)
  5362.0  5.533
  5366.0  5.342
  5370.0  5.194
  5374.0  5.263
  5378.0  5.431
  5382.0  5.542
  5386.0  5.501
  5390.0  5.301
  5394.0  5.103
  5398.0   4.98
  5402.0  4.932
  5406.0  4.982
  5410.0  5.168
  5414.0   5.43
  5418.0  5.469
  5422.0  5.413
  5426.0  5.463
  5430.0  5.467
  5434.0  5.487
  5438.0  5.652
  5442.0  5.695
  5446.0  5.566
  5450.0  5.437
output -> 1.72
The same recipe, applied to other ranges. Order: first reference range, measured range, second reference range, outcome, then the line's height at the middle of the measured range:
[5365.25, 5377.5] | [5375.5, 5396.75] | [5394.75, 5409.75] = -0.88 Angstrom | 5.15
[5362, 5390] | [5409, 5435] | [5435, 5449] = 0.58 Angstrom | 5.54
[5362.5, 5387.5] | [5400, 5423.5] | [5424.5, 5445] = 1.12 Angstrom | 5.49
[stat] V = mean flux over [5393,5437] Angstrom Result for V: 5.28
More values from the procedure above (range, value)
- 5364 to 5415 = 5.24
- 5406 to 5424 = 5.33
